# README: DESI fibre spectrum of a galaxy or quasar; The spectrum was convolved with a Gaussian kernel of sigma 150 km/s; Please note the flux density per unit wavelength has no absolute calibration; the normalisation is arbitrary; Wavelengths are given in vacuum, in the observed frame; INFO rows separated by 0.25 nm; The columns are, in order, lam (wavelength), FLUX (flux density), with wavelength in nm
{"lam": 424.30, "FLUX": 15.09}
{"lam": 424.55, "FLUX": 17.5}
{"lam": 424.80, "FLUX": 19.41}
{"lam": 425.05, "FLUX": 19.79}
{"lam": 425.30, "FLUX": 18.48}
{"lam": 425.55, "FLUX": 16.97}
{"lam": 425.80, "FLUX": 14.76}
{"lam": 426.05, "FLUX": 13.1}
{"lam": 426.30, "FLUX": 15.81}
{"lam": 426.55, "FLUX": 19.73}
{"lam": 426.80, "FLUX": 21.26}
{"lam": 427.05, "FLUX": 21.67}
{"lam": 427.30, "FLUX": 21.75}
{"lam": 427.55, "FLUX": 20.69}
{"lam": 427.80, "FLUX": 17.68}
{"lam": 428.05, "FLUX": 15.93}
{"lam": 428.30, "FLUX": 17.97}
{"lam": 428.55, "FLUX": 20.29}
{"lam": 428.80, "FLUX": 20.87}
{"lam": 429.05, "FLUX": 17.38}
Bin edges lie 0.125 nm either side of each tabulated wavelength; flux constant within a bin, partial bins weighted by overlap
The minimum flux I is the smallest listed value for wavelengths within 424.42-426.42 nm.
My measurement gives 13.1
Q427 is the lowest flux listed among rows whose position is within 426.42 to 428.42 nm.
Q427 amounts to 15.93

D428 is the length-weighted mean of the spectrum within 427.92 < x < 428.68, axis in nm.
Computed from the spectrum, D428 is 18.1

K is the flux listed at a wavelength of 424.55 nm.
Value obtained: 17.5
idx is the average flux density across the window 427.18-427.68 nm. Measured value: 21.2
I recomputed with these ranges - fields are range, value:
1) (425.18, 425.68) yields 16.97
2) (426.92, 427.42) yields 21.67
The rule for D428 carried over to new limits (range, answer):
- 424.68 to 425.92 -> 17.9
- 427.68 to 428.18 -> 16.8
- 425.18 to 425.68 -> 17.7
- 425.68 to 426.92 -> 16.9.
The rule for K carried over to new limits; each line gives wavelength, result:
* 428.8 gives 20.87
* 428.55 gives 20.29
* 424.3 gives 15.09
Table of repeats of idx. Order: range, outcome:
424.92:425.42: 19.1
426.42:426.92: 20.4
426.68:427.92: 20.6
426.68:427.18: 21.5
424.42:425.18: 18.9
